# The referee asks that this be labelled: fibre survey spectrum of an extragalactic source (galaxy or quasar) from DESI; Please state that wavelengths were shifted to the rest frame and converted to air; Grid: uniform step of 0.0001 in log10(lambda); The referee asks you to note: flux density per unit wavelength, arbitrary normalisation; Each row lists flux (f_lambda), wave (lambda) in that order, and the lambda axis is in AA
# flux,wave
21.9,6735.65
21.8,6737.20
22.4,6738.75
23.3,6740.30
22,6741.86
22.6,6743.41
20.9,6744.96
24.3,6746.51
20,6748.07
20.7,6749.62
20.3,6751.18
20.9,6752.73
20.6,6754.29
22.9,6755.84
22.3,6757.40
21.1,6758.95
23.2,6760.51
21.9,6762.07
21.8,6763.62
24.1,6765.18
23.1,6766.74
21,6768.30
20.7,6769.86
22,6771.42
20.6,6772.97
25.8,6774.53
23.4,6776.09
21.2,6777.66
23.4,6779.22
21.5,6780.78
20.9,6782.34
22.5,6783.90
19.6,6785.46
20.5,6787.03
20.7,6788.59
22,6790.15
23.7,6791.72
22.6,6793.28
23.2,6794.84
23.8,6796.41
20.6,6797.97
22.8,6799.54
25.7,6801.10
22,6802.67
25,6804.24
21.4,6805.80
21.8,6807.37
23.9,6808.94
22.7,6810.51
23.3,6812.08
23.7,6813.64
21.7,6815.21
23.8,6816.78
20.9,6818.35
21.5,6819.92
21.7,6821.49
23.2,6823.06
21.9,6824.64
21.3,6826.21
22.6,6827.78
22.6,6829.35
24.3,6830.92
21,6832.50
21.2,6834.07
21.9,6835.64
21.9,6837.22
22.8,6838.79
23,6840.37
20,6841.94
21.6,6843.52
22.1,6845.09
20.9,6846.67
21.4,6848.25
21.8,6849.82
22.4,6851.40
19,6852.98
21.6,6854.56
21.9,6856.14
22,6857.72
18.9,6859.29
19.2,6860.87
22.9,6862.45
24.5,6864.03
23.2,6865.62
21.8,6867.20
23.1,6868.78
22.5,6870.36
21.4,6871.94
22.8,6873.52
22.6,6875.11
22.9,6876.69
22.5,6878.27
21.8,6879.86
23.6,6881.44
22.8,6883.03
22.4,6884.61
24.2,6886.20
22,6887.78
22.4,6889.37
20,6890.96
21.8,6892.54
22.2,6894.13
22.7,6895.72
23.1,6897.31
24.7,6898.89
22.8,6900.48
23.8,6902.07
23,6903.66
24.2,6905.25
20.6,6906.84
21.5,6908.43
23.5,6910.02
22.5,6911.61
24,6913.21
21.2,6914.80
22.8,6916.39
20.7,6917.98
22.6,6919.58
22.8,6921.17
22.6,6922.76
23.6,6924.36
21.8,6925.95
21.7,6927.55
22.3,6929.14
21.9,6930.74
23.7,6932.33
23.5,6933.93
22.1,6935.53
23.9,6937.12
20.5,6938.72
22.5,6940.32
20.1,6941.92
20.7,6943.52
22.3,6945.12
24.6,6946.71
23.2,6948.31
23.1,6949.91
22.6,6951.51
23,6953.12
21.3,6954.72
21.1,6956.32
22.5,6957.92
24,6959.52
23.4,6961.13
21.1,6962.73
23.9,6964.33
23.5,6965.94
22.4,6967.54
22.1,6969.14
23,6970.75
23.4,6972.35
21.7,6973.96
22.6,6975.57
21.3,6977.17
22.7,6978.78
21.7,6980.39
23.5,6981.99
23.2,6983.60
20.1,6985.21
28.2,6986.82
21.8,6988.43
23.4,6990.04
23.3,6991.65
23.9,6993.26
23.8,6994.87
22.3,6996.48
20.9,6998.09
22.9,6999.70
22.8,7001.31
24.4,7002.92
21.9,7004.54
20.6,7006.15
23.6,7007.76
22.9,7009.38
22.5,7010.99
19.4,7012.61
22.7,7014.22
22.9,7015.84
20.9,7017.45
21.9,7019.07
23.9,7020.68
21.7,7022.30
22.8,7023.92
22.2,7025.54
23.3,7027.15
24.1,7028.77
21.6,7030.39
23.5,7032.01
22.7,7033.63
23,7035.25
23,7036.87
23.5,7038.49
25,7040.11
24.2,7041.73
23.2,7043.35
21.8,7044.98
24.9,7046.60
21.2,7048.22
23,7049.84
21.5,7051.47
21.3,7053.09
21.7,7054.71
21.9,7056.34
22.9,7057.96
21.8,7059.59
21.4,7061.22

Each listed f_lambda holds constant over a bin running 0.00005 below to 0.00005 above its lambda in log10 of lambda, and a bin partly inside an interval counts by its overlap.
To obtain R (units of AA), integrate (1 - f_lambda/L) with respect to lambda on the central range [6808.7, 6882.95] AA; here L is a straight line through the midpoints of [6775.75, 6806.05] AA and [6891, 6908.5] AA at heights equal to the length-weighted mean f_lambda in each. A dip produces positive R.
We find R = 1.35 AA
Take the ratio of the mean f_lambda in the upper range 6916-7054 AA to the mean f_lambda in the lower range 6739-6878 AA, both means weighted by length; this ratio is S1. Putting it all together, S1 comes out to 1.0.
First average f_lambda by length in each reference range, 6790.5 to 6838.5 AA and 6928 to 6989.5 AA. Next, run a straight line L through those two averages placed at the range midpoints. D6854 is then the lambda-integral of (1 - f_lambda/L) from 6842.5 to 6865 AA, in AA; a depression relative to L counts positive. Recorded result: 1.1 AA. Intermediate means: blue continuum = 22.6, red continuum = 22.6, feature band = 21.4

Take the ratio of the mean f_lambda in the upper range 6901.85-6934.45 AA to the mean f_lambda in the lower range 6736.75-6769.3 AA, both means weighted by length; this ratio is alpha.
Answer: 1.03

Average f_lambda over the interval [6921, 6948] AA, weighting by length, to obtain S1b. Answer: 22.4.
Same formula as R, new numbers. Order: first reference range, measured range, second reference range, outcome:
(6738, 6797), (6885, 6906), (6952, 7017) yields -0.4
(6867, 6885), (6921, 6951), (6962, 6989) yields 0.3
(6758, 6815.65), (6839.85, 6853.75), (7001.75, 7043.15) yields 0.7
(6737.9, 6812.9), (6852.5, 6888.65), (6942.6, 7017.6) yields 0.4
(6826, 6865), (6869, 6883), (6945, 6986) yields -0.4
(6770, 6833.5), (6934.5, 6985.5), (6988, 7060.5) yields 0.3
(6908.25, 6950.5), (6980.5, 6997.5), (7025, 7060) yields -0.5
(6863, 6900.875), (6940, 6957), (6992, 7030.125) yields 0.3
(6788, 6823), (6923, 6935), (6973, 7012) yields 0.0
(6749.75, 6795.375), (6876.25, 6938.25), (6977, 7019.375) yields -0.7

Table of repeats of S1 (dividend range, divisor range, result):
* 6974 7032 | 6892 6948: 1.00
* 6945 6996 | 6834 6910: 1.03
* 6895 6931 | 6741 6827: 1.02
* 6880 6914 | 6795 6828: 1.00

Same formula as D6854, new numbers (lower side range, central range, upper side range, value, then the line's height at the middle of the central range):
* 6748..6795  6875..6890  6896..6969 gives -0.2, 22.4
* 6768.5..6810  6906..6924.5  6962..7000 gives 0.2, 22.6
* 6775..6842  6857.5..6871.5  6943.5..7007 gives 0.3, 22.5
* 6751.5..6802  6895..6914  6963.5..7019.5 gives -0.5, 22.4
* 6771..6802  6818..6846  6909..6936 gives 0.5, 22.4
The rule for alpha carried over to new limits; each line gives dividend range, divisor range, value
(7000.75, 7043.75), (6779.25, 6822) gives 1.02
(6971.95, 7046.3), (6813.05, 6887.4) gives 1.03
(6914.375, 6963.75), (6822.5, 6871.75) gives 1.02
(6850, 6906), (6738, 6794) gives 1.02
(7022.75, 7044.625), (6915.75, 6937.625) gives 1.03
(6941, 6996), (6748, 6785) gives 1.04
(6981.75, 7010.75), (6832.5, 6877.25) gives 1.05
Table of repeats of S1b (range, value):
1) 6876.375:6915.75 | 22.6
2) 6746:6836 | 22.2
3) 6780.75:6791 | 21.1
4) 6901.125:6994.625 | 22.6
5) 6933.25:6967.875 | 22.5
